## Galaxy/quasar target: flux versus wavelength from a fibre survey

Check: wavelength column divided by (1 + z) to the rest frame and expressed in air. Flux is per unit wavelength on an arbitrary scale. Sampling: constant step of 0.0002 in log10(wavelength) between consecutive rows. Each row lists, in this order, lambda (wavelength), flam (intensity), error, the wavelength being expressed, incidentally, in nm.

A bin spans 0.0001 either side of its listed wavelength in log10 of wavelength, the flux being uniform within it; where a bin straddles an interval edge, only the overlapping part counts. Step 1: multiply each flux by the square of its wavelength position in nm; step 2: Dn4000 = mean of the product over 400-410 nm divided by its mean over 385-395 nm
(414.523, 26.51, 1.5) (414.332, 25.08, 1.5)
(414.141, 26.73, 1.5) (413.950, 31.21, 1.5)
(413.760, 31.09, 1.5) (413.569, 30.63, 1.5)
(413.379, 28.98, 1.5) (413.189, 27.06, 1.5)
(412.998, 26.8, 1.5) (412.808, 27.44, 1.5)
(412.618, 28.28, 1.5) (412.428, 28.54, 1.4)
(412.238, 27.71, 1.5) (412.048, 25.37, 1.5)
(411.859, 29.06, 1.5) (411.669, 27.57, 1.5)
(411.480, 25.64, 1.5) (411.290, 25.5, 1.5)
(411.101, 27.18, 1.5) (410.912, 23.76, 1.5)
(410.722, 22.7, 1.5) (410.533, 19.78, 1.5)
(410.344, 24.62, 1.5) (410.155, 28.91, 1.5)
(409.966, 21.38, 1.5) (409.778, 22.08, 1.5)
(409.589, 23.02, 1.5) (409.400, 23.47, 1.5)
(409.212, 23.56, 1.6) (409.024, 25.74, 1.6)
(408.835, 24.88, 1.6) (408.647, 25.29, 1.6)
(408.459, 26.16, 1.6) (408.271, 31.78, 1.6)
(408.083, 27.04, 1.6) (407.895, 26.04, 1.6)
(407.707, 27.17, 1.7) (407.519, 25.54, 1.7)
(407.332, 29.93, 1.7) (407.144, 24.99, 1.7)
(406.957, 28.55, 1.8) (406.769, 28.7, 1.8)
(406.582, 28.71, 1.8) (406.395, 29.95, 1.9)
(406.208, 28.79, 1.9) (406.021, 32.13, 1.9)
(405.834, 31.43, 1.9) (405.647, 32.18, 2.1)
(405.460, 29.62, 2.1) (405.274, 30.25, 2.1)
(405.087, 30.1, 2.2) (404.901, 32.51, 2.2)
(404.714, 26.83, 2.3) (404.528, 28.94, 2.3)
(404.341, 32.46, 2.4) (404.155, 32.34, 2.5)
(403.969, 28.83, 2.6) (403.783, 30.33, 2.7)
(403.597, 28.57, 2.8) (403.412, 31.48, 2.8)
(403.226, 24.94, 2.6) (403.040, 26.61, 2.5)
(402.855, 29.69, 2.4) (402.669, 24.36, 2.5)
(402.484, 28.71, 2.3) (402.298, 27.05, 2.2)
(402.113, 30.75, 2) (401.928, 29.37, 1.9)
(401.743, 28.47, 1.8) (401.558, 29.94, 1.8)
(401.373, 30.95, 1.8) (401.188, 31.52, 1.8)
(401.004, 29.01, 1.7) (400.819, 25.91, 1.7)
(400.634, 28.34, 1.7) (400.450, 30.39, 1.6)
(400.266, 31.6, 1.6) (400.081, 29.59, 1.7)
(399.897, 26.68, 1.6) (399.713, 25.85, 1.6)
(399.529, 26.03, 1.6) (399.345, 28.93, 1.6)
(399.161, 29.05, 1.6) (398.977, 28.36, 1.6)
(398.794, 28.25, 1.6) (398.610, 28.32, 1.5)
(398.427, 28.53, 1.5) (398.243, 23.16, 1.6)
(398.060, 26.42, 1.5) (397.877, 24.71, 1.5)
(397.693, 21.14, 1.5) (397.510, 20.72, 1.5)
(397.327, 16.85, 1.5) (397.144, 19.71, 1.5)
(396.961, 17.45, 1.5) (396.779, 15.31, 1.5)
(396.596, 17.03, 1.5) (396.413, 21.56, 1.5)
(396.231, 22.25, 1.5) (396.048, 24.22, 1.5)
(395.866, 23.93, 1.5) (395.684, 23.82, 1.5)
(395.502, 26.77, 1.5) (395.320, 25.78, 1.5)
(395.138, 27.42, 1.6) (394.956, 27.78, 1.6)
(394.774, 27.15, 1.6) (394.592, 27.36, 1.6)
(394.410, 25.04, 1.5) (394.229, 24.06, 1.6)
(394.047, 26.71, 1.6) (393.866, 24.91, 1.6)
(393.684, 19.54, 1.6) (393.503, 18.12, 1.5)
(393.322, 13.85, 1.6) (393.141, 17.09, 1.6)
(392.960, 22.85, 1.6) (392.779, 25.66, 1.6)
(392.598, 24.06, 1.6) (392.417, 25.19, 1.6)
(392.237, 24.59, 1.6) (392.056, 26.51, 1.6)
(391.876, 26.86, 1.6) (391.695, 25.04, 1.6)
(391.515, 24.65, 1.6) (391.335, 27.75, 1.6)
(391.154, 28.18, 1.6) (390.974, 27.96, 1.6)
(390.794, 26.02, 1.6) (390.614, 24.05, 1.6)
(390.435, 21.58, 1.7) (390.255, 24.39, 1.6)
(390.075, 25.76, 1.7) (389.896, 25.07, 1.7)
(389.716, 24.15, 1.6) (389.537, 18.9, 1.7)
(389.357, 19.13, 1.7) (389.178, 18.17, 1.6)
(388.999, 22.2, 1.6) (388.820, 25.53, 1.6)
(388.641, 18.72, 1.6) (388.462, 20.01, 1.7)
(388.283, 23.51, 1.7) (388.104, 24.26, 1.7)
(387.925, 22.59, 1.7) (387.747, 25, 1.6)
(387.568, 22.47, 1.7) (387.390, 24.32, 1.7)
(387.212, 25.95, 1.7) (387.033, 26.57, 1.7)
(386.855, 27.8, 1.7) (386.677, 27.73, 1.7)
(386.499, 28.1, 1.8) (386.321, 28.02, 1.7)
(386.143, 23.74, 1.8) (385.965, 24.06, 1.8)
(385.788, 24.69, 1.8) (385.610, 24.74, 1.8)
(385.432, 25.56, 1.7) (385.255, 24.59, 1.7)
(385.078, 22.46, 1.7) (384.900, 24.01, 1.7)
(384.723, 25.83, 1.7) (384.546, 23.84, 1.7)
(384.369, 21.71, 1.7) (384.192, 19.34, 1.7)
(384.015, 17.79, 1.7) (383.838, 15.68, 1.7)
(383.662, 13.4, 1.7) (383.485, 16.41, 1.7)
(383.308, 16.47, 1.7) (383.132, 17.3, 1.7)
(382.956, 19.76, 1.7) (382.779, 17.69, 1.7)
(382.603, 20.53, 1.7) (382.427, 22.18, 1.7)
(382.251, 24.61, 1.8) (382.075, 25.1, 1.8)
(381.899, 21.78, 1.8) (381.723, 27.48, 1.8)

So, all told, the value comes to 1.27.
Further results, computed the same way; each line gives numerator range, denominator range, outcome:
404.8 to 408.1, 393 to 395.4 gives 1.32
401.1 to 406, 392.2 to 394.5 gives 1.39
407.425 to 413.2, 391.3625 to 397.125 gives 1.20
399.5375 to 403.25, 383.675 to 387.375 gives 1.29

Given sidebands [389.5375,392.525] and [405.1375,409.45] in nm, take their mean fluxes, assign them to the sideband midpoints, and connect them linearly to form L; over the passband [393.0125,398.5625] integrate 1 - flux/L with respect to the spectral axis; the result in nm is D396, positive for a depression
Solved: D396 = 0.73 nm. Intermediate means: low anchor 25.3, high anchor 28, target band 22.7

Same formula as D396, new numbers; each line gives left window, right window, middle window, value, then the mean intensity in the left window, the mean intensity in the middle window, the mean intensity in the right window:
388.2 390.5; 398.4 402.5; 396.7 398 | 0.35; 22.1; 19.6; 28.8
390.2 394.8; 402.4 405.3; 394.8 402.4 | 0.30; 24.2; 25.9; 29.2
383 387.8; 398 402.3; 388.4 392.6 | 0.15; 22.8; 24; 28.5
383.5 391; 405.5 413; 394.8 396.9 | 0.11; 23.2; 23.3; 26.7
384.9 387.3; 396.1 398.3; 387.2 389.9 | 0.24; 25.6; 22.3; 20.6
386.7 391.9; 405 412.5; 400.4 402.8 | -0.28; 24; 28.8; 26.9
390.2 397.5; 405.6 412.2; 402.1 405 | -0.41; 23.4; 29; 26.5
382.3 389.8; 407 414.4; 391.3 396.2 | -0.15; 22.3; 24.3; 26.4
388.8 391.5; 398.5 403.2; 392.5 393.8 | 0.25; 23.9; 20.3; 28.5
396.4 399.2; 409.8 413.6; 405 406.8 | -0.40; 22.8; 30.2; 26.2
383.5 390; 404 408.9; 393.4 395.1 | 0.05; 23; 24.5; 29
